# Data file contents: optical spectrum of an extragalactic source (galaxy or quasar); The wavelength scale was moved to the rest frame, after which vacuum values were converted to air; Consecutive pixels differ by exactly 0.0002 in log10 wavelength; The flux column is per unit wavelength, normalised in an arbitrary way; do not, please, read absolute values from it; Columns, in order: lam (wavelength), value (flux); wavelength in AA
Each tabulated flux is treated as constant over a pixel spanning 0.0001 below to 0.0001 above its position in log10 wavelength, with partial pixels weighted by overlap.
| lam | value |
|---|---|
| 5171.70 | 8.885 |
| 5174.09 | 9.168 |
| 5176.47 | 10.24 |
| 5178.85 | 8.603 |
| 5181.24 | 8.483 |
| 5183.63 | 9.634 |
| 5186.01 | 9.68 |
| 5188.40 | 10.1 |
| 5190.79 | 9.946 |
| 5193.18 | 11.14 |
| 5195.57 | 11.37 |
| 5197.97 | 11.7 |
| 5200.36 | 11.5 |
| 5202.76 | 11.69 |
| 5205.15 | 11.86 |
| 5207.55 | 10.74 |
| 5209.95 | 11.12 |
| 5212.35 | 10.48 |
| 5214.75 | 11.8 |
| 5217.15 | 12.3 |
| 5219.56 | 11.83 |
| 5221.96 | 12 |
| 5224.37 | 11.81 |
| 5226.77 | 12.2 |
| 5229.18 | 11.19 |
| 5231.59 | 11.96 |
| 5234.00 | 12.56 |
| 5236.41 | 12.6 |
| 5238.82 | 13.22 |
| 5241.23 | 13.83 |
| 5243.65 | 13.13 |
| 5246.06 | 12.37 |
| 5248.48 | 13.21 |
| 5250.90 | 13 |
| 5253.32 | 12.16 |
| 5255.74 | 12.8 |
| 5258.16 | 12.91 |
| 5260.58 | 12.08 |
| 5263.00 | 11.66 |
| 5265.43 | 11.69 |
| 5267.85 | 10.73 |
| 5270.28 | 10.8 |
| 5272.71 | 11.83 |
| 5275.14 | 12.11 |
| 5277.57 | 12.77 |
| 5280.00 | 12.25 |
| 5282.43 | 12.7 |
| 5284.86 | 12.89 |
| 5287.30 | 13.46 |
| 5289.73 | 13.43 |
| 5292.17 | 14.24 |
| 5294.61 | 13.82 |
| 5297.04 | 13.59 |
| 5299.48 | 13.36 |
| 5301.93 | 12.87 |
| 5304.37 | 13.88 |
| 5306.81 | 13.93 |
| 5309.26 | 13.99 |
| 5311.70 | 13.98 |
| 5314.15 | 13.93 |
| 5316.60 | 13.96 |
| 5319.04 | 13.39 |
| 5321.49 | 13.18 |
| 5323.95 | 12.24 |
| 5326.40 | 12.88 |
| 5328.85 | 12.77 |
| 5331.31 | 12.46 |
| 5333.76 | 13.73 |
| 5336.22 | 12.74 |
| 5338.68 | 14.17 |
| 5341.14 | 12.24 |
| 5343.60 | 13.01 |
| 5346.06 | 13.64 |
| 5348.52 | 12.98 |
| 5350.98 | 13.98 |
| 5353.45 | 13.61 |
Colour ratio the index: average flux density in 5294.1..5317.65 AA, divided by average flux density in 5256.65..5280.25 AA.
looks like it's 1.2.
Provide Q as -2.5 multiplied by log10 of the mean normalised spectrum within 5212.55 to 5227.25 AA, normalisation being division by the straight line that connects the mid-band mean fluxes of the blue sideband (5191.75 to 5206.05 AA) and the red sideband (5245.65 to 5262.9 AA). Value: 0.00 mag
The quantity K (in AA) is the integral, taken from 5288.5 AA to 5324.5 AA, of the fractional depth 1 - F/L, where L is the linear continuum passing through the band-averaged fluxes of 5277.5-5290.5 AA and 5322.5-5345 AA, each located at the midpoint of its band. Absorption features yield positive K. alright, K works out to -1.9 AA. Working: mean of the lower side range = 12.9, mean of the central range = 13.6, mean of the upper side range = 12.9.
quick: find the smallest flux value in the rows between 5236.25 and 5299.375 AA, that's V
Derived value 10.73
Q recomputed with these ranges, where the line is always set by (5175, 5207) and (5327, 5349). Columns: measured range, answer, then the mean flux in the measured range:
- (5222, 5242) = -0.109 mag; 12.4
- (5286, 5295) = -0.124 mag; 13.7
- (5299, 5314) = -0.098 mag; 13.7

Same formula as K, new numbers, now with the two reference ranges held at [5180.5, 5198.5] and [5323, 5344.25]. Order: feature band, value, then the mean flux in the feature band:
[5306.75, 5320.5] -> -1.4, 13.8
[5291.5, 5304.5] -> -1.4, 13.6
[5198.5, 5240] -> -3.9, 11.8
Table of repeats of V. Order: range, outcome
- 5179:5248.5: 8.483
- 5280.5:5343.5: 12.24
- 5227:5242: 11.19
